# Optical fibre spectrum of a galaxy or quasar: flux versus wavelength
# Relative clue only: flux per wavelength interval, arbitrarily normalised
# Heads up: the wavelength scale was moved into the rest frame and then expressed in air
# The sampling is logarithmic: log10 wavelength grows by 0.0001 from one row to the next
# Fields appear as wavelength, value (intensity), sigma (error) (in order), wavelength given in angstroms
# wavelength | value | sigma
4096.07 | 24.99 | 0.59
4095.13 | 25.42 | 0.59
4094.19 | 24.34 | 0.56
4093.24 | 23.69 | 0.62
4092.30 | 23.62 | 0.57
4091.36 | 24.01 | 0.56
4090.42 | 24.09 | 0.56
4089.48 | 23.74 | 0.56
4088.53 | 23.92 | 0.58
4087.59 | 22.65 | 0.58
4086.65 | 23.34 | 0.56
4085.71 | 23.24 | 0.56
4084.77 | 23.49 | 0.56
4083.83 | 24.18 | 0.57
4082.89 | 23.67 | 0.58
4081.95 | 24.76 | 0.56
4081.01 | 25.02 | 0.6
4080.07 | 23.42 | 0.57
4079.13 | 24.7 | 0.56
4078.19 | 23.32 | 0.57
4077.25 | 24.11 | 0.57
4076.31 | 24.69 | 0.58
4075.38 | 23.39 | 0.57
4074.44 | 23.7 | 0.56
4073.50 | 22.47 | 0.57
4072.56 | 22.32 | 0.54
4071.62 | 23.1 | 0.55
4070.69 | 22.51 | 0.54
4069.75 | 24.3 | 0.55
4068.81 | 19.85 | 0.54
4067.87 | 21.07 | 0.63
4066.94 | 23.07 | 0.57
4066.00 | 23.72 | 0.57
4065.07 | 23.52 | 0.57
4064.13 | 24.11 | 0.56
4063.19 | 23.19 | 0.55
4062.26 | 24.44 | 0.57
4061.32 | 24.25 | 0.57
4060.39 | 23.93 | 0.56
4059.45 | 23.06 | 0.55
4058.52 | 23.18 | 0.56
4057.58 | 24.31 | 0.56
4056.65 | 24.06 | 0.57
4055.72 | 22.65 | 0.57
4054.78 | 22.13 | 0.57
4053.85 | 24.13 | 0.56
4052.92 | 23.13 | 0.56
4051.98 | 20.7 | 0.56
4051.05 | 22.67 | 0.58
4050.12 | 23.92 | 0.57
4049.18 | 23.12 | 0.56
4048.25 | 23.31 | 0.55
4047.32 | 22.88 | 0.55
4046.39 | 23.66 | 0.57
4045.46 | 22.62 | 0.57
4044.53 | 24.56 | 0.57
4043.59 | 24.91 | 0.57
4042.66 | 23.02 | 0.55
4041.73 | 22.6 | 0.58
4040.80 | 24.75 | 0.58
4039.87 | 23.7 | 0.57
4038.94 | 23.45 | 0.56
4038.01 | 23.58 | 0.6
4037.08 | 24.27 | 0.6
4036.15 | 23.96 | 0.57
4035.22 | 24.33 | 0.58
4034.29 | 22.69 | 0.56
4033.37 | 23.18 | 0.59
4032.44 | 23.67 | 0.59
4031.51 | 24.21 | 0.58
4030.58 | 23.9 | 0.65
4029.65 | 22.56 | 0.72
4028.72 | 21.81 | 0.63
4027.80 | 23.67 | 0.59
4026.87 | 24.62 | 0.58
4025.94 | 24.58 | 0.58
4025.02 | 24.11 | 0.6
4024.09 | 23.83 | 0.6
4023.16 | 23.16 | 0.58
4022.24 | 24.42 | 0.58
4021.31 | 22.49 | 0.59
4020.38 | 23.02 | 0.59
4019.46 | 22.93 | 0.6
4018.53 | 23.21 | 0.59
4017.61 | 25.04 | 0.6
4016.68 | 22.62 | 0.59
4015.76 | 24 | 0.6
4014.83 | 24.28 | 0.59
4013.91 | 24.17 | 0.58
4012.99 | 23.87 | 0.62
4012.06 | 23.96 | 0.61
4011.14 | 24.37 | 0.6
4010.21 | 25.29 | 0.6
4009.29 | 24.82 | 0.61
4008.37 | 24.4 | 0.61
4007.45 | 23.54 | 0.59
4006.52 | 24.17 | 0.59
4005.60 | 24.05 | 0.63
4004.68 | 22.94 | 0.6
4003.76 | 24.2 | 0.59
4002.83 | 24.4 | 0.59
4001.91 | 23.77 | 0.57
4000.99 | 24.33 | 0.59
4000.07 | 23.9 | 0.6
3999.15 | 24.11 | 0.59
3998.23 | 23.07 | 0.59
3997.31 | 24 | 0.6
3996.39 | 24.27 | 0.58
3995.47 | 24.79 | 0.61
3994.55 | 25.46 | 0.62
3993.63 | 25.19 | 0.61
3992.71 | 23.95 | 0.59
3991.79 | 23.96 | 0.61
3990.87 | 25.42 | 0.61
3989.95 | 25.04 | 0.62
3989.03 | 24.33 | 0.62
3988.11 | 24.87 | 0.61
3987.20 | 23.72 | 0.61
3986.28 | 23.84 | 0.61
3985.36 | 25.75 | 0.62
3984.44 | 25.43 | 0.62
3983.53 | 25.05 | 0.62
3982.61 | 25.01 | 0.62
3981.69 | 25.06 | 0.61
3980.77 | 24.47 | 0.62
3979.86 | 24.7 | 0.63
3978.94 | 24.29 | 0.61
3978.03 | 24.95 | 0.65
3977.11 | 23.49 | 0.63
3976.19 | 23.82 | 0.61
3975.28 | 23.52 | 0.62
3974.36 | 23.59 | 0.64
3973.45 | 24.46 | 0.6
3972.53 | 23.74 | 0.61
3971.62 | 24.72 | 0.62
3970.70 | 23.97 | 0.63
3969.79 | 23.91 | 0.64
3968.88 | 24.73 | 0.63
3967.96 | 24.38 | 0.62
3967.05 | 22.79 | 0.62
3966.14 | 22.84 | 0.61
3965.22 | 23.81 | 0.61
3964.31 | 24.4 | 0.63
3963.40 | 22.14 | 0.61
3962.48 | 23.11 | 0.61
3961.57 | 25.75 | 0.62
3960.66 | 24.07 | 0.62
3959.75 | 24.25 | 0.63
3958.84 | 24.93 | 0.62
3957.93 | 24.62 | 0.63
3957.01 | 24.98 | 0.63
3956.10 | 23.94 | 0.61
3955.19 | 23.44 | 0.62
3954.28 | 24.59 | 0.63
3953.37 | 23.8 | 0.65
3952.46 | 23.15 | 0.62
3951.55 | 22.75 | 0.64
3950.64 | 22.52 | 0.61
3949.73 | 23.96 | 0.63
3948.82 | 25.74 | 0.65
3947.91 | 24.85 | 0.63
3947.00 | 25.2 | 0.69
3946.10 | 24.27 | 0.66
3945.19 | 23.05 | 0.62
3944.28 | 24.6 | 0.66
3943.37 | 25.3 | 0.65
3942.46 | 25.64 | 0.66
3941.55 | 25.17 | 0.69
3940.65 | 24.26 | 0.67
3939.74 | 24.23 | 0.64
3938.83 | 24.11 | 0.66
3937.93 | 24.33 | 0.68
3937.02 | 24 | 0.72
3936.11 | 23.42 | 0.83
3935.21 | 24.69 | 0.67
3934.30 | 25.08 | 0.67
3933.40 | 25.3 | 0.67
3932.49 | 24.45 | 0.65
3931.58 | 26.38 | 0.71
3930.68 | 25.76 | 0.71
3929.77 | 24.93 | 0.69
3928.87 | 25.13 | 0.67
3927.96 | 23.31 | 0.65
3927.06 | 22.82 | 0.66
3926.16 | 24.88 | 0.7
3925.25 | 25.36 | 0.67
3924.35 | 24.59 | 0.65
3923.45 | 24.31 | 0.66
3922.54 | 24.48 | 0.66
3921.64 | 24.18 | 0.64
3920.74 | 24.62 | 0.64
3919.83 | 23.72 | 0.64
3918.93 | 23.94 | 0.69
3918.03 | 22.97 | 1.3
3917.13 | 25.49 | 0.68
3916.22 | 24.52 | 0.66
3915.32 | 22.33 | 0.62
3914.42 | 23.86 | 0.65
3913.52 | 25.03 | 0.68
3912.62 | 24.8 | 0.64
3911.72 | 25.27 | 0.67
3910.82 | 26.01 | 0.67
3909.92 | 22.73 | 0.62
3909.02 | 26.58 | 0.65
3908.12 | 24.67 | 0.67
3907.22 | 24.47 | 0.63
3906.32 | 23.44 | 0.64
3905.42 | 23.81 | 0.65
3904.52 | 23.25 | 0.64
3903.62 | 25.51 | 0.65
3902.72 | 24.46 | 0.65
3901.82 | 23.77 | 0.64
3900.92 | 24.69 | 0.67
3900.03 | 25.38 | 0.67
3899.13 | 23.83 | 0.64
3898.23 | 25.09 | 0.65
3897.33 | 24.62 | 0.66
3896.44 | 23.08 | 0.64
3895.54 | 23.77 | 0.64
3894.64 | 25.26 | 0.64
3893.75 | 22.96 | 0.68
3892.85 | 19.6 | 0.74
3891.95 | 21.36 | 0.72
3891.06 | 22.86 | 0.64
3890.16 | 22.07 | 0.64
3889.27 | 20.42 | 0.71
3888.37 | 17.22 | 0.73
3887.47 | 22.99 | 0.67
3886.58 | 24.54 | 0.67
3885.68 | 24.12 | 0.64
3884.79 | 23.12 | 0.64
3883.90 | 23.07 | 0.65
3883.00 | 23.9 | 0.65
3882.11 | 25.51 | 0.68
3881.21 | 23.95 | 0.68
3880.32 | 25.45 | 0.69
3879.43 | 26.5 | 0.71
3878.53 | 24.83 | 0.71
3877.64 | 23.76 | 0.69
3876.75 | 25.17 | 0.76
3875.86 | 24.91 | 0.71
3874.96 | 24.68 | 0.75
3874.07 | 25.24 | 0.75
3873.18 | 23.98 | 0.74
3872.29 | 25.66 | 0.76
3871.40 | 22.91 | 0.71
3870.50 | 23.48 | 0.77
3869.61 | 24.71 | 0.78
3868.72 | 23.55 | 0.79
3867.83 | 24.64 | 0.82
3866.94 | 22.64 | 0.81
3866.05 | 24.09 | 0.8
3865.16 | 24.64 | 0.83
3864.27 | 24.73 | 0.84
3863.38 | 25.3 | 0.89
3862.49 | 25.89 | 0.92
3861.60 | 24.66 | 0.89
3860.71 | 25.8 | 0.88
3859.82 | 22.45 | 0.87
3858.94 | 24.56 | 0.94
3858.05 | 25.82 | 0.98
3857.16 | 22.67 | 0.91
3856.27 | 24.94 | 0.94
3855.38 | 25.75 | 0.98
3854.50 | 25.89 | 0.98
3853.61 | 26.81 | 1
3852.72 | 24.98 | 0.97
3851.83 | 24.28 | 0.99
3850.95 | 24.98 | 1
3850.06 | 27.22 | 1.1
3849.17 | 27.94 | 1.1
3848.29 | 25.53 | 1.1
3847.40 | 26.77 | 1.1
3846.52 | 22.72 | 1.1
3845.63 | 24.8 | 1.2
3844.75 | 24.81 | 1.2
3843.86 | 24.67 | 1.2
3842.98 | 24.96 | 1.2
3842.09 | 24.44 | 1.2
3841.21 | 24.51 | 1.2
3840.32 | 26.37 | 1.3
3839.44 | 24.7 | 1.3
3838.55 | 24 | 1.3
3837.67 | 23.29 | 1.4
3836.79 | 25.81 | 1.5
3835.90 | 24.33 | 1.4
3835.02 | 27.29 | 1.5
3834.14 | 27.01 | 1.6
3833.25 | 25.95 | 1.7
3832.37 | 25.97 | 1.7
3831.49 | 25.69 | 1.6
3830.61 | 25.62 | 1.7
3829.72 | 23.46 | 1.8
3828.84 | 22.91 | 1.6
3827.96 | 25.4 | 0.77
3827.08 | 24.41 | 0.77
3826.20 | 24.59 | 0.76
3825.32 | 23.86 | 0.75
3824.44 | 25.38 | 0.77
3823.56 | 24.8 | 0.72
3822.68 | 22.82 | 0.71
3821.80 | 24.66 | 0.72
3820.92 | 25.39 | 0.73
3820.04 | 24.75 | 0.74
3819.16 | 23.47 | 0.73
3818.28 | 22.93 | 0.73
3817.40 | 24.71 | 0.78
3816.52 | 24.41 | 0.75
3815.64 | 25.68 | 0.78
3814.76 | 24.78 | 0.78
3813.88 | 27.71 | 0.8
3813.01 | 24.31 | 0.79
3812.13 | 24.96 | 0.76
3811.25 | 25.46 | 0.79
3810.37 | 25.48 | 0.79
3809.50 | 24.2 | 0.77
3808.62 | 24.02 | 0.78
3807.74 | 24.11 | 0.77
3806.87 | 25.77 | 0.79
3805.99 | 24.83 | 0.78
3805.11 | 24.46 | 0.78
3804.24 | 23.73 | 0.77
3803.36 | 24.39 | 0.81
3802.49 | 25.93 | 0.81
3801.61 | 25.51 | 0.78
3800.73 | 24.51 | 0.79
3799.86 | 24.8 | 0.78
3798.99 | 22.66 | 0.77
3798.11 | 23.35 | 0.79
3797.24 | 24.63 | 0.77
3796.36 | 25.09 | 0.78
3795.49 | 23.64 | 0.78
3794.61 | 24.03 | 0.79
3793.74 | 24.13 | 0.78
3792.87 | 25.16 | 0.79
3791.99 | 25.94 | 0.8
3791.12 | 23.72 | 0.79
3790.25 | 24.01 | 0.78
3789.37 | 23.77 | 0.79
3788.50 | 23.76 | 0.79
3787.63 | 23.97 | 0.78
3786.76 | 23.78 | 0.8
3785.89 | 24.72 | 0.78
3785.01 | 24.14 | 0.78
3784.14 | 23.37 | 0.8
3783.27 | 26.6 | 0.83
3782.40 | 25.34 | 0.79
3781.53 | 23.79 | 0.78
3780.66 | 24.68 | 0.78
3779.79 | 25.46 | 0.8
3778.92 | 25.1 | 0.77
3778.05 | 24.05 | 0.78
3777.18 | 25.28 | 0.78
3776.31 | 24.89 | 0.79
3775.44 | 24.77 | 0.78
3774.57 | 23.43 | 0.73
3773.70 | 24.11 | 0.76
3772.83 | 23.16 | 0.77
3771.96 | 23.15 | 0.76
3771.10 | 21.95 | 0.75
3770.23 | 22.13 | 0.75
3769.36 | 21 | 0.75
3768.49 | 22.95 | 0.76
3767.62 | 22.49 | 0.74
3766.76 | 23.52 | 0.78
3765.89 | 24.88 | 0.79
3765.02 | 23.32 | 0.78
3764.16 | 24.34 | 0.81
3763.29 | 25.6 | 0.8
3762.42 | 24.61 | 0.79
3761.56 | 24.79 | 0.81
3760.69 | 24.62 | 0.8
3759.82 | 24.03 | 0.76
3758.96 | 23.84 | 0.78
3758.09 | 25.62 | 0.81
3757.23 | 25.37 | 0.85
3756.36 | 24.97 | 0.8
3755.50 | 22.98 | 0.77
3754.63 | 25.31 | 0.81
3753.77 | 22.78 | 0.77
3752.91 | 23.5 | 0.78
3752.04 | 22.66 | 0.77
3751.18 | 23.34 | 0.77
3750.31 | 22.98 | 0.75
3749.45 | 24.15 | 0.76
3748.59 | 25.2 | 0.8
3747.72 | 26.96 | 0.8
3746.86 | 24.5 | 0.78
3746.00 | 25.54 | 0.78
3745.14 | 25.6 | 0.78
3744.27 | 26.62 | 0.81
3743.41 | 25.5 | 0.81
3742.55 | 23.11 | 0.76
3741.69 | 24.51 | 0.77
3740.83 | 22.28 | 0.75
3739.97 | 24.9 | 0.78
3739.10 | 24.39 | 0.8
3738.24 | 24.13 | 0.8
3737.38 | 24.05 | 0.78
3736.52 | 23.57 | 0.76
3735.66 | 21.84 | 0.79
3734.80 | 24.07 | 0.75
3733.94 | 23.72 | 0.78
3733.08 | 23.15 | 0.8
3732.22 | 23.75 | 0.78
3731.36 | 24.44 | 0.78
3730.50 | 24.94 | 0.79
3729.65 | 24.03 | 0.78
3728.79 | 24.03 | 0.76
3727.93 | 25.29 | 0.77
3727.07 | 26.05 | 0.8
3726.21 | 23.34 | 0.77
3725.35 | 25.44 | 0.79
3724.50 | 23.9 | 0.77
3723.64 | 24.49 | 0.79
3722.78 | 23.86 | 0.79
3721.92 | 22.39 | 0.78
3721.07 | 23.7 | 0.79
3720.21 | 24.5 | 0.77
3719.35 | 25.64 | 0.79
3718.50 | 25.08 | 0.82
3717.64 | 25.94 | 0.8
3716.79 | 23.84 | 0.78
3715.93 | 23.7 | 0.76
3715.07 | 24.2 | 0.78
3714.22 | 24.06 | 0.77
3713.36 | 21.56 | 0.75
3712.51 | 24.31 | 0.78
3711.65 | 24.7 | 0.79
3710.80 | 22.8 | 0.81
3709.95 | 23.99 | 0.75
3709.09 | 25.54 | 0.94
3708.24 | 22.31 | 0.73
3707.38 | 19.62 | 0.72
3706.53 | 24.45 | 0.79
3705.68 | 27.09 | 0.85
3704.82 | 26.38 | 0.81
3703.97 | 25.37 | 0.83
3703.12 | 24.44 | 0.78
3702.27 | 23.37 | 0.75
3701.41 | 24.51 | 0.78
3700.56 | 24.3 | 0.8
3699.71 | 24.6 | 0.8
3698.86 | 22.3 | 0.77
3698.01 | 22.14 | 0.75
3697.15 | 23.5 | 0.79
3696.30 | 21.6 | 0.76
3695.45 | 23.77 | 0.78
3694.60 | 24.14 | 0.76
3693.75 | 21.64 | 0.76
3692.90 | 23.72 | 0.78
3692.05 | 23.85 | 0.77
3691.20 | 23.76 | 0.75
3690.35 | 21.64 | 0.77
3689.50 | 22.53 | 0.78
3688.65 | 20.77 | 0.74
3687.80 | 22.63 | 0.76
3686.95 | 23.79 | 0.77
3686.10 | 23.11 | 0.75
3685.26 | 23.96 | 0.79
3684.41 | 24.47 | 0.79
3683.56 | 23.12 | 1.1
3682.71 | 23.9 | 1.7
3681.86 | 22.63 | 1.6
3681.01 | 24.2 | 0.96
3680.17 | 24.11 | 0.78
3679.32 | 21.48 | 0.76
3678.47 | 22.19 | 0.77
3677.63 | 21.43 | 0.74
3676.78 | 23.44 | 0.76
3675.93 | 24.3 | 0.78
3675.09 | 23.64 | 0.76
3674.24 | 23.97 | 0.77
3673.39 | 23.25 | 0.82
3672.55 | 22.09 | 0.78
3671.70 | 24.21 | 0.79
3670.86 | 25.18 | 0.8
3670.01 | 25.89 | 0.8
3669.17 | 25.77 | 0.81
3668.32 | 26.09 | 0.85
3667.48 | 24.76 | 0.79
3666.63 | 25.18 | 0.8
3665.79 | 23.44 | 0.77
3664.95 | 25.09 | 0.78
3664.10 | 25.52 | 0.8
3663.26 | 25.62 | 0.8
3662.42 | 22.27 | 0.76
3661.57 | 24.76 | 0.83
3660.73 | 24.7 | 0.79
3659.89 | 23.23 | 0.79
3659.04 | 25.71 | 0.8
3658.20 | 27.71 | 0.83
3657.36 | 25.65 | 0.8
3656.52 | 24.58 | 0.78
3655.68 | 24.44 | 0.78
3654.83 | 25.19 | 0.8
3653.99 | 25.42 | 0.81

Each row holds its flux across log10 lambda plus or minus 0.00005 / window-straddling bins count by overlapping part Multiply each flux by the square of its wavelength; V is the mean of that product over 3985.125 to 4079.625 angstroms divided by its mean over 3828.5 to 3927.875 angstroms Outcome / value 1.05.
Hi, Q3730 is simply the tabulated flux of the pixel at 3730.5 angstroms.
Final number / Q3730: 24.94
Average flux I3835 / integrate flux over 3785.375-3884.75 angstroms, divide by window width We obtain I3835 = 24.7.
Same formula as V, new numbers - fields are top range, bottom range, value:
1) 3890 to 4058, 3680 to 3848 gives 1.10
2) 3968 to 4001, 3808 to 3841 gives 1.07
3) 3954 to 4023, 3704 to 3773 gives 1.14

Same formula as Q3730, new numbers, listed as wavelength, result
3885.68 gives 24.12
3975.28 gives 23.52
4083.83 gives 24.18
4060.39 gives 23.93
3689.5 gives 22.53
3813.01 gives 24.31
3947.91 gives 24.85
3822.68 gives 22.82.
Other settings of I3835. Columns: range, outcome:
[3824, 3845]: 25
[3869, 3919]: 24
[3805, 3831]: 24.6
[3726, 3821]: 24.3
